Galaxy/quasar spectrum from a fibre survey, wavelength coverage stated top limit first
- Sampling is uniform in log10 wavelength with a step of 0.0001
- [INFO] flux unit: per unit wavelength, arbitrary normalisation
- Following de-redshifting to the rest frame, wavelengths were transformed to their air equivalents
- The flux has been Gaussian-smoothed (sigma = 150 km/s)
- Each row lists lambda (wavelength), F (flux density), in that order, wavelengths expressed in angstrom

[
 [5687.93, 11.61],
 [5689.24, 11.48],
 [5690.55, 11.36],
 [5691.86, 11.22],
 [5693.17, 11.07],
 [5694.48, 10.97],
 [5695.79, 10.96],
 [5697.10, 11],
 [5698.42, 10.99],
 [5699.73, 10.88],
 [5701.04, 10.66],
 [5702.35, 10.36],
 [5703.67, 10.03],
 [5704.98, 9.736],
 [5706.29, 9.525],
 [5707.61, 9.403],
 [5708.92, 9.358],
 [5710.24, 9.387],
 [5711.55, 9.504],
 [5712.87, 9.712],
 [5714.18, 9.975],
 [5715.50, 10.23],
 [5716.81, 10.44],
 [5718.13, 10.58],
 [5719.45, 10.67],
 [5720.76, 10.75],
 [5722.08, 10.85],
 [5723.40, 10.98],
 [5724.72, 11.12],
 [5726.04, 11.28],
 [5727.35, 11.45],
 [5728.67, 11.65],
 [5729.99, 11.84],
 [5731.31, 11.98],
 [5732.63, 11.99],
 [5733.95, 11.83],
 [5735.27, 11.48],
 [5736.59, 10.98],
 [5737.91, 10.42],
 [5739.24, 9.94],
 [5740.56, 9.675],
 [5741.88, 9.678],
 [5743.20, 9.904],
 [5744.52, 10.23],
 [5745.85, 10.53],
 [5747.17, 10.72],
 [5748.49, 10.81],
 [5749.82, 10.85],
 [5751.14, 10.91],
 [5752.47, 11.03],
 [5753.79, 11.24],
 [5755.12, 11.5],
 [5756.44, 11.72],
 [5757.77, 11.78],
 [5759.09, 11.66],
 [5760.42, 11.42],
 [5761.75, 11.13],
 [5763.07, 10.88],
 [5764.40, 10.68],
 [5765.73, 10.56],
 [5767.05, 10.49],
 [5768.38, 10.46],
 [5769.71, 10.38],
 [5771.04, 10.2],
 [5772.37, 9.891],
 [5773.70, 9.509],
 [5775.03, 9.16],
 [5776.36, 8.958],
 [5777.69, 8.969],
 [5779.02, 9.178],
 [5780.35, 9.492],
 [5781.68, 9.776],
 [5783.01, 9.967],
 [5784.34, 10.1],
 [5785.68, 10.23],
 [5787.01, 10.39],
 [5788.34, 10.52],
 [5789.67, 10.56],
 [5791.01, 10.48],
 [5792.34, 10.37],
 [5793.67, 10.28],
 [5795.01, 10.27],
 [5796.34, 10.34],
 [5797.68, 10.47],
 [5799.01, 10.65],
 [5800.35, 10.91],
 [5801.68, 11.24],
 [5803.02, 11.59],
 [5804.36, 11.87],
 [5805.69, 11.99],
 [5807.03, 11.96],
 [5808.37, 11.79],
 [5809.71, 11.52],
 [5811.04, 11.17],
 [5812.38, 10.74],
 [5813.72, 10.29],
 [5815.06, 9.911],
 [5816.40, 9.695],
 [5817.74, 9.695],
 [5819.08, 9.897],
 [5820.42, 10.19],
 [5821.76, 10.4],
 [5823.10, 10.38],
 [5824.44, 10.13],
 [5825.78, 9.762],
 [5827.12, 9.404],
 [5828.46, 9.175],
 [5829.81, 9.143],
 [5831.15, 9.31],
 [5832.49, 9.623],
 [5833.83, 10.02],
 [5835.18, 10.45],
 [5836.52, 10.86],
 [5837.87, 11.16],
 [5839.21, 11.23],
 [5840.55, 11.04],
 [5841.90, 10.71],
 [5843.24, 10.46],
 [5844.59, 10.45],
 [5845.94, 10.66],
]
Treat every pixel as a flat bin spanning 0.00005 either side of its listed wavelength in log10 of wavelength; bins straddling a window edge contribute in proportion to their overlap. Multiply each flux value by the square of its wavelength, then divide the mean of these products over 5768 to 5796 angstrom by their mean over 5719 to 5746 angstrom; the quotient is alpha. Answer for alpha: 0.93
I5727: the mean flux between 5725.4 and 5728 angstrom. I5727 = 11.4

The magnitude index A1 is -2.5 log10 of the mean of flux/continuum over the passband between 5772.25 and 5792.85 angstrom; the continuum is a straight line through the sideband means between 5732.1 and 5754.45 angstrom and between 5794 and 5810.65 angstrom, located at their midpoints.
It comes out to 0.12 mag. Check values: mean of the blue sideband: 10.7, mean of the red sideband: 11.2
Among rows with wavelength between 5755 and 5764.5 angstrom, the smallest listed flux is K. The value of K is 10.68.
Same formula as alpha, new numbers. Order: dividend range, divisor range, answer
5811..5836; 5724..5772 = 0.93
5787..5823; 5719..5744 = 1.00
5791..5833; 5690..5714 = 1.05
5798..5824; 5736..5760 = 1.03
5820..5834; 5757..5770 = 0.91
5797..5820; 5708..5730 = 1.07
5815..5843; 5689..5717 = 1.02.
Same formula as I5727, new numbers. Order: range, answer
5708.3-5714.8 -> 9.59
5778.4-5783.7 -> 9.62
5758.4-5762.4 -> 11.4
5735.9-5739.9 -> 10.4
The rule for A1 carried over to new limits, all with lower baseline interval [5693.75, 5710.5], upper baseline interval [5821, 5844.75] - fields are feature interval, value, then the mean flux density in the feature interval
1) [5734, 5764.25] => -0.063 mag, 10.9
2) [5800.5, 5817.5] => -0.090 mag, 11.1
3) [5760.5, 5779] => 0.014 mag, 10.1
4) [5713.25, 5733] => -0.078 mag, 11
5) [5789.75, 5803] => -0.040 mag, 10.6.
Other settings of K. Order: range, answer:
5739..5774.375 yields 9.509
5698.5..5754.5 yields 9.358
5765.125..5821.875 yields 8.958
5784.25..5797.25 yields 10.1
